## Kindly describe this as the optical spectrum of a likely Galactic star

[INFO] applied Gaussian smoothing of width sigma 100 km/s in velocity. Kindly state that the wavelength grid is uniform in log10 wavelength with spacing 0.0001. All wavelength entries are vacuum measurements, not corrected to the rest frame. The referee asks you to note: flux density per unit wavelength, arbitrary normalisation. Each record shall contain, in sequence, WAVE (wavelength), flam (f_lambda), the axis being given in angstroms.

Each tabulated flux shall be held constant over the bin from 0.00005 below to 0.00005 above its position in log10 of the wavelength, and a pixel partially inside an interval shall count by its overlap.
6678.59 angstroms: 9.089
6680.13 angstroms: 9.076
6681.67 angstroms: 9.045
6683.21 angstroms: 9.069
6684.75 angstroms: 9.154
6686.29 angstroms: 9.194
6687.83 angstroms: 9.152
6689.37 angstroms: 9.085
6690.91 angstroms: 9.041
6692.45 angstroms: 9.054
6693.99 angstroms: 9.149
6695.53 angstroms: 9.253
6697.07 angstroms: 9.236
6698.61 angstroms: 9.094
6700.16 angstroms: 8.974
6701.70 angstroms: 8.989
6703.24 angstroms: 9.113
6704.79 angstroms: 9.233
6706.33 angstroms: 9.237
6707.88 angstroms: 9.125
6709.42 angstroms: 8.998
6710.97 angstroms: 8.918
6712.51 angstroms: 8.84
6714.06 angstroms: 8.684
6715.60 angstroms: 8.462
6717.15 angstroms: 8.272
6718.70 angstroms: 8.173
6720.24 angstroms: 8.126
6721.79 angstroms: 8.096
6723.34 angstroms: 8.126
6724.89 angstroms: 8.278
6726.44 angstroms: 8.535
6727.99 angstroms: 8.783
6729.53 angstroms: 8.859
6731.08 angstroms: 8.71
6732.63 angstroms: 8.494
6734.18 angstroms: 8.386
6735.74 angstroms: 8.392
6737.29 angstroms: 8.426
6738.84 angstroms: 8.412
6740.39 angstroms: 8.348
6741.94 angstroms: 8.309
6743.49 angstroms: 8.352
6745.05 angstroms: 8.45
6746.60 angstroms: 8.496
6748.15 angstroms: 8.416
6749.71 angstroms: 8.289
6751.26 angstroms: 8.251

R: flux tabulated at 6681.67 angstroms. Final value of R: 9.045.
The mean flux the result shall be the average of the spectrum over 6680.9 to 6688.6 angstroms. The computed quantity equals 9.12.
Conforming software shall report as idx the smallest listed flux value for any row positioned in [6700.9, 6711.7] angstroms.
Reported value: 8.918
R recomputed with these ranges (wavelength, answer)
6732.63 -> 8.494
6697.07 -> 9.236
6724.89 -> 8.278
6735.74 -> 8.392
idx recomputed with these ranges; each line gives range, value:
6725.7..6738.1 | 8.386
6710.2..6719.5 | 8.173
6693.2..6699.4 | 9.094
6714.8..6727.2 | 8.096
